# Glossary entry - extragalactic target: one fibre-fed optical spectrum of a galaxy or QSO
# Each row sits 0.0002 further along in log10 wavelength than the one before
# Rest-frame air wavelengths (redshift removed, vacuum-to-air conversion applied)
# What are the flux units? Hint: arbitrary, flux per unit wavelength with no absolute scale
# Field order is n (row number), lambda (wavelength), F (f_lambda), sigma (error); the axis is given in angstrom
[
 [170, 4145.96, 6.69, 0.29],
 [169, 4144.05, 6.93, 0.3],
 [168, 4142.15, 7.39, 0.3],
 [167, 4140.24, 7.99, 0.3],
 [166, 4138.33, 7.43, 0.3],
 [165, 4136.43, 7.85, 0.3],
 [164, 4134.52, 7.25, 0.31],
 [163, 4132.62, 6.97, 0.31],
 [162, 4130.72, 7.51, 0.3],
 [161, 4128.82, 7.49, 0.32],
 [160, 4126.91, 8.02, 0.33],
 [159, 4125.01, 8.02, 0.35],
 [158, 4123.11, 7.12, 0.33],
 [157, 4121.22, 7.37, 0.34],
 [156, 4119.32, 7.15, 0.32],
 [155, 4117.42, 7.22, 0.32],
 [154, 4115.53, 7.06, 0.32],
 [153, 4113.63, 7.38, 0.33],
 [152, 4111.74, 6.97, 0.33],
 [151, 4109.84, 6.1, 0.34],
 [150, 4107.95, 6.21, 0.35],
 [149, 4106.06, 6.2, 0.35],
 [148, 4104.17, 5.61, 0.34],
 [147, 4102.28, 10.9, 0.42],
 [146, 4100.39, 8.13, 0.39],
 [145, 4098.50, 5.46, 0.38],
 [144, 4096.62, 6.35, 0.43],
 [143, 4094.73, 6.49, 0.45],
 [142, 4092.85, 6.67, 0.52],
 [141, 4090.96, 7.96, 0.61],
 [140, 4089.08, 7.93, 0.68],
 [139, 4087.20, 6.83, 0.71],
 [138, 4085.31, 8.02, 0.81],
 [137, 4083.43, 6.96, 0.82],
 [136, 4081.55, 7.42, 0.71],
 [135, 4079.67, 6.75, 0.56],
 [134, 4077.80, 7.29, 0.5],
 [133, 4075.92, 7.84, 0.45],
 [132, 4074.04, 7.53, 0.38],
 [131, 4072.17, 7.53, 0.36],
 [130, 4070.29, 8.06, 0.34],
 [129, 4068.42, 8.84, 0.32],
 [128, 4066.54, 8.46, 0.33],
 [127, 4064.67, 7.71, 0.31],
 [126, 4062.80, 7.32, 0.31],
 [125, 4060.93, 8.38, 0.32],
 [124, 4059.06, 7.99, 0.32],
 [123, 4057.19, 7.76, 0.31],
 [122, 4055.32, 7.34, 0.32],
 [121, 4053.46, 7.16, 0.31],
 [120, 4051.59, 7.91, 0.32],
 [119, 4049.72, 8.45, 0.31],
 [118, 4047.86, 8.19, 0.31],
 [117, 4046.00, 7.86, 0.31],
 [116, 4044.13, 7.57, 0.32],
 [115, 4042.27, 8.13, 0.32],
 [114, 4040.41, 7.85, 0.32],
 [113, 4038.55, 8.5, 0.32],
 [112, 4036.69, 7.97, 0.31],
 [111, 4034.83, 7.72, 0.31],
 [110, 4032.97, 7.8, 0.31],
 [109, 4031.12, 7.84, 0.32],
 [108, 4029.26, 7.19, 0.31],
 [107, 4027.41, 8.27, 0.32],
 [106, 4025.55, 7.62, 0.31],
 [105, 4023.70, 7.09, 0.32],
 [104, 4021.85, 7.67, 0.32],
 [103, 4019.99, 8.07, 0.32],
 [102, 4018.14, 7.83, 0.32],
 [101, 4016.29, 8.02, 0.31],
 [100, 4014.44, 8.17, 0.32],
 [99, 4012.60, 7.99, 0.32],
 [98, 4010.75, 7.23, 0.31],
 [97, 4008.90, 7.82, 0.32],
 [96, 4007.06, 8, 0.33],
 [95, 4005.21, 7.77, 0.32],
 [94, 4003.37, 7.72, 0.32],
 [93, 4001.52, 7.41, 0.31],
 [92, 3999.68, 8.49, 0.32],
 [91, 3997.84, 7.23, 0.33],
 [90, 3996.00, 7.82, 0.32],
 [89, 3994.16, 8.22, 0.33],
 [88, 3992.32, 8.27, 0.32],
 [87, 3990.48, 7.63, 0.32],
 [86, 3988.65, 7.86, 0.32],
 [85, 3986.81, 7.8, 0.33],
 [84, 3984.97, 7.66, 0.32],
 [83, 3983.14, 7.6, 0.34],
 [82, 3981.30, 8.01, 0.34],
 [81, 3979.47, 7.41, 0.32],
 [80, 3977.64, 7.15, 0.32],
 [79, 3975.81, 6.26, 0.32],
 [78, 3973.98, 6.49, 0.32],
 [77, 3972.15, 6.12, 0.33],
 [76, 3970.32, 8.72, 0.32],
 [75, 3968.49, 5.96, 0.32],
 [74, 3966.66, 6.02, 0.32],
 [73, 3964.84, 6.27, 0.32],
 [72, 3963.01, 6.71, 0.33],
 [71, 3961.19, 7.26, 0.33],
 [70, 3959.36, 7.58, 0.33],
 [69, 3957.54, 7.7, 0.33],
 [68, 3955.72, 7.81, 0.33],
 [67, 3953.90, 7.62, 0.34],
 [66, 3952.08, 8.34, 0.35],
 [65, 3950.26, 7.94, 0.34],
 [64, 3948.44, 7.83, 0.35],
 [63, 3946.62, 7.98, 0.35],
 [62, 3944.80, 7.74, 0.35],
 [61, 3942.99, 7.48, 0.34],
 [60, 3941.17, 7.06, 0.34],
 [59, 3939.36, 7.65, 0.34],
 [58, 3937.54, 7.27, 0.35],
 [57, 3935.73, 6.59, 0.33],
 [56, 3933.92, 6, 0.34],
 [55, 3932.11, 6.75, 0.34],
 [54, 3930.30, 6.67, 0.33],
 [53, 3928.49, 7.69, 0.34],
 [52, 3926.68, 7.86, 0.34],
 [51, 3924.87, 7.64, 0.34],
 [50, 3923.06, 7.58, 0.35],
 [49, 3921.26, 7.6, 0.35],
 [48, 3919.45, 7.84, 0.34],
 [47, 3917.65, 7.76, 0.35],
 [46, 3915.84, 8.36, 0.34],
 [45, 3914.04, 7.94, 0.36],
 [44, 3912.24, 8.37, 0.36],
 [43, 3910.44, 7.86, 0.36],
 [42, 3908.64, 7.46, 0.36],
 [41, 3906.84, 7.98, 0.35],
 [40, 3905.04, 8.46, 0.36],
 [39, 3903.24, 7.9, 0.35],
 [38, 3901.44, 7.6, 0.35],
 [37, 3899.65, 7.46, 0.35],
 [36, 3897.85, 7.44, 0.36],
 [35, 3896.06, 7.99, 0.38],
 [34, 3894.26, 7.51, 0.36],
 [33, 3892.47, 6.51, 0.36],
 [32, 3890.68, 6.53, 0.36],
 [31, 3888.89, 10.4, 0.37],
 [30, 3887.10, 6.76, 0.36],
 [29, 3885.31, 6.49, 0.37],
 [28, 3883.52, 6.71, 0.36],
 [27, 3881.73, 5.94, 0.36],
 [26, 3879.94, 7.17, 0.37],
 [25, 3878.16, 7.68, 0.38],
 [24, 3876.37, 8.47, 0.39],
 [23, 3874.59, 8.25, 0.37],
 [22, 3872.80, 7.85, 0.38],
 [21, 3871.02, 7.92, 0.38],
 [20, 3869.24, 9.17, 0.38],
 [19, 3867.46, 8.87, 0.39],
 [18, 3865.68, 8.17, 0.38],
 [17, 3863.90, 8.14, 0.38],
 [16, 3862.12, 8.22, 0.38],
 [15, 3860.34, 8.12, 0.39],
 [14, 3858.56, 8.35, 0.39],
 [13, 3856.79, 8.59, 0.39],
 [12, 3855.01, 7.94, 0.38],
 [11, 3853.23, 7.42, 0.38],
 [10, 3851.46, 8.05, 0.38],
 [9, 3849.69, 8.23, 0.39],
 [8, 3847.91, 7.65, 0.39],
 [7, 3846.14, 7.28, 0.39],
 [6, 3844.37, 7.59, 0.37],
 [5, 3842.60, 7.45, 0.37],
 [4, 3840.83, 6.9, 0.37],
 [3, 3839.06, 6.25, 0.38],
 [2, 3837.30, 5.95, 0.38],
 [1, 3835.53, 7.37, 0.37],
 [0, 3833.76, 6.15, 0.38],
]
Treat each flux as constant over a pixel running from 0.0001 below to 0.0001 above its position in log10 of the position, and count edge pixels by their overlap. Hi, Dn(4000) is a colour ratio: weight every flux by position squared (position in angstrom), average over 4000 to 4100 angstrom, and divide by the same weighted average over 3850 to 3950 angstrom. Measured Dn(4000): 1.07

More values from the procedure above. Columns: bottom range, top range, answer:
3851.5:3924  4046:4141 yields 1.06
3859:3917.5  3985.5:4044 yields 1.07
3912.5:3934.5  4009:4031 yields 1.08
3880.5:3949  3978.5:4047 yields 1.10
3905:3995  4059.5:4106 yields 1.07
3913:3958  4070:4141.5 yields 1.05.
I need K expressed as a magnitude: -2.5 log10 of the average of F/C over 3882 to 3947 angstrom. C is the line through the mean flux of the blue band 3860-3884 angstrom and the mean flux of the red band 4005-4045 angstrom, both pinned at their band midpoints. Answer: 0.05 mag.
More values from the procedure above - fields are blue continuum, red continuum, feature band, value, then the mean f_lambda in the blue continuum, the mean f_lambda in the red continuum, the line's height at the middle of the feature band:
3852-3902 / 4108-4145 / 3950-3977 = 0.08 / 7.78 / 7.3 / 7.61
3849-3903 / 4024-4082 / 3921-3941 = 0.09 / 7.8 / 7.81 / 7.8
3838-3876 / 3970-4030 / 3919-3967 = 0.06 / 7.92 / 7.65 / 7.76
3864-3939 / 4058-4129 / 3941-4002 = 0.01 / 7.63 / 7.39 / 7.54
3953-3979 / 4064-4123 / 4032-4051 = -0.12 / 6.98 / 7.3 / 7.17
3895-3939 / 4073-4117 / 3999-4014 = -0.06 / 7.58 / 7.14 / 7.36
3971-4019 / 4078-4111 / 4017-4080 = -0.07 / 7.62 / 7.06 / 7.32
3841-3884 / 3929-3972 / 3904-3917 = -0.07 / 7.88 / 7.24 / 7.53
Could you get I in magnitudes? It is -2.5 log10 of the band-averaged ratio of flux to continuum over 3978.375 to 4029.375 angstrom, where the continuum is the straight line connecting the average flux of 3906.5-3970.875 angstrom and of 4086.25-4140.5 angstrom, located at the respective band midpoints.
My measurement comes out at -0.06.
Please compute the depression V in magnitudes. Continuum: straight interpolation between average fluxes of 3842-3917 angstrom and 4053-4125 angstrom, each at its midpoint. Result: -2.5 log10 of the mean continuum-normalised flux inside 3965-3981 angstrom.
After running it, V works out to 0.12 mag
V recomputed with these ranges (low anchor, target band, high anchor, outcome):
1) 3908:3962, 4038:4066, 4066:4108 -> -0.06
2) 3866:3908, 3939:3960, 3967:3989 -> -0.05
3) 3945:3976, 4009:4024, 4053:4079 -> -0.04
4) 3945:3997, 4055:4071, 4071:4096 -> -0.09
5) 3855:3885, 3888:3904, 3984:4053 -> 0.03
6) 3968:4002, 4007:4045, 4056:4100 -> -0.05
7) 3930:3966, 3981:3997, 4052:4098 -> -0.07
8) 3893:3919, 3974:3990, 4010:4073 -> 0.06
